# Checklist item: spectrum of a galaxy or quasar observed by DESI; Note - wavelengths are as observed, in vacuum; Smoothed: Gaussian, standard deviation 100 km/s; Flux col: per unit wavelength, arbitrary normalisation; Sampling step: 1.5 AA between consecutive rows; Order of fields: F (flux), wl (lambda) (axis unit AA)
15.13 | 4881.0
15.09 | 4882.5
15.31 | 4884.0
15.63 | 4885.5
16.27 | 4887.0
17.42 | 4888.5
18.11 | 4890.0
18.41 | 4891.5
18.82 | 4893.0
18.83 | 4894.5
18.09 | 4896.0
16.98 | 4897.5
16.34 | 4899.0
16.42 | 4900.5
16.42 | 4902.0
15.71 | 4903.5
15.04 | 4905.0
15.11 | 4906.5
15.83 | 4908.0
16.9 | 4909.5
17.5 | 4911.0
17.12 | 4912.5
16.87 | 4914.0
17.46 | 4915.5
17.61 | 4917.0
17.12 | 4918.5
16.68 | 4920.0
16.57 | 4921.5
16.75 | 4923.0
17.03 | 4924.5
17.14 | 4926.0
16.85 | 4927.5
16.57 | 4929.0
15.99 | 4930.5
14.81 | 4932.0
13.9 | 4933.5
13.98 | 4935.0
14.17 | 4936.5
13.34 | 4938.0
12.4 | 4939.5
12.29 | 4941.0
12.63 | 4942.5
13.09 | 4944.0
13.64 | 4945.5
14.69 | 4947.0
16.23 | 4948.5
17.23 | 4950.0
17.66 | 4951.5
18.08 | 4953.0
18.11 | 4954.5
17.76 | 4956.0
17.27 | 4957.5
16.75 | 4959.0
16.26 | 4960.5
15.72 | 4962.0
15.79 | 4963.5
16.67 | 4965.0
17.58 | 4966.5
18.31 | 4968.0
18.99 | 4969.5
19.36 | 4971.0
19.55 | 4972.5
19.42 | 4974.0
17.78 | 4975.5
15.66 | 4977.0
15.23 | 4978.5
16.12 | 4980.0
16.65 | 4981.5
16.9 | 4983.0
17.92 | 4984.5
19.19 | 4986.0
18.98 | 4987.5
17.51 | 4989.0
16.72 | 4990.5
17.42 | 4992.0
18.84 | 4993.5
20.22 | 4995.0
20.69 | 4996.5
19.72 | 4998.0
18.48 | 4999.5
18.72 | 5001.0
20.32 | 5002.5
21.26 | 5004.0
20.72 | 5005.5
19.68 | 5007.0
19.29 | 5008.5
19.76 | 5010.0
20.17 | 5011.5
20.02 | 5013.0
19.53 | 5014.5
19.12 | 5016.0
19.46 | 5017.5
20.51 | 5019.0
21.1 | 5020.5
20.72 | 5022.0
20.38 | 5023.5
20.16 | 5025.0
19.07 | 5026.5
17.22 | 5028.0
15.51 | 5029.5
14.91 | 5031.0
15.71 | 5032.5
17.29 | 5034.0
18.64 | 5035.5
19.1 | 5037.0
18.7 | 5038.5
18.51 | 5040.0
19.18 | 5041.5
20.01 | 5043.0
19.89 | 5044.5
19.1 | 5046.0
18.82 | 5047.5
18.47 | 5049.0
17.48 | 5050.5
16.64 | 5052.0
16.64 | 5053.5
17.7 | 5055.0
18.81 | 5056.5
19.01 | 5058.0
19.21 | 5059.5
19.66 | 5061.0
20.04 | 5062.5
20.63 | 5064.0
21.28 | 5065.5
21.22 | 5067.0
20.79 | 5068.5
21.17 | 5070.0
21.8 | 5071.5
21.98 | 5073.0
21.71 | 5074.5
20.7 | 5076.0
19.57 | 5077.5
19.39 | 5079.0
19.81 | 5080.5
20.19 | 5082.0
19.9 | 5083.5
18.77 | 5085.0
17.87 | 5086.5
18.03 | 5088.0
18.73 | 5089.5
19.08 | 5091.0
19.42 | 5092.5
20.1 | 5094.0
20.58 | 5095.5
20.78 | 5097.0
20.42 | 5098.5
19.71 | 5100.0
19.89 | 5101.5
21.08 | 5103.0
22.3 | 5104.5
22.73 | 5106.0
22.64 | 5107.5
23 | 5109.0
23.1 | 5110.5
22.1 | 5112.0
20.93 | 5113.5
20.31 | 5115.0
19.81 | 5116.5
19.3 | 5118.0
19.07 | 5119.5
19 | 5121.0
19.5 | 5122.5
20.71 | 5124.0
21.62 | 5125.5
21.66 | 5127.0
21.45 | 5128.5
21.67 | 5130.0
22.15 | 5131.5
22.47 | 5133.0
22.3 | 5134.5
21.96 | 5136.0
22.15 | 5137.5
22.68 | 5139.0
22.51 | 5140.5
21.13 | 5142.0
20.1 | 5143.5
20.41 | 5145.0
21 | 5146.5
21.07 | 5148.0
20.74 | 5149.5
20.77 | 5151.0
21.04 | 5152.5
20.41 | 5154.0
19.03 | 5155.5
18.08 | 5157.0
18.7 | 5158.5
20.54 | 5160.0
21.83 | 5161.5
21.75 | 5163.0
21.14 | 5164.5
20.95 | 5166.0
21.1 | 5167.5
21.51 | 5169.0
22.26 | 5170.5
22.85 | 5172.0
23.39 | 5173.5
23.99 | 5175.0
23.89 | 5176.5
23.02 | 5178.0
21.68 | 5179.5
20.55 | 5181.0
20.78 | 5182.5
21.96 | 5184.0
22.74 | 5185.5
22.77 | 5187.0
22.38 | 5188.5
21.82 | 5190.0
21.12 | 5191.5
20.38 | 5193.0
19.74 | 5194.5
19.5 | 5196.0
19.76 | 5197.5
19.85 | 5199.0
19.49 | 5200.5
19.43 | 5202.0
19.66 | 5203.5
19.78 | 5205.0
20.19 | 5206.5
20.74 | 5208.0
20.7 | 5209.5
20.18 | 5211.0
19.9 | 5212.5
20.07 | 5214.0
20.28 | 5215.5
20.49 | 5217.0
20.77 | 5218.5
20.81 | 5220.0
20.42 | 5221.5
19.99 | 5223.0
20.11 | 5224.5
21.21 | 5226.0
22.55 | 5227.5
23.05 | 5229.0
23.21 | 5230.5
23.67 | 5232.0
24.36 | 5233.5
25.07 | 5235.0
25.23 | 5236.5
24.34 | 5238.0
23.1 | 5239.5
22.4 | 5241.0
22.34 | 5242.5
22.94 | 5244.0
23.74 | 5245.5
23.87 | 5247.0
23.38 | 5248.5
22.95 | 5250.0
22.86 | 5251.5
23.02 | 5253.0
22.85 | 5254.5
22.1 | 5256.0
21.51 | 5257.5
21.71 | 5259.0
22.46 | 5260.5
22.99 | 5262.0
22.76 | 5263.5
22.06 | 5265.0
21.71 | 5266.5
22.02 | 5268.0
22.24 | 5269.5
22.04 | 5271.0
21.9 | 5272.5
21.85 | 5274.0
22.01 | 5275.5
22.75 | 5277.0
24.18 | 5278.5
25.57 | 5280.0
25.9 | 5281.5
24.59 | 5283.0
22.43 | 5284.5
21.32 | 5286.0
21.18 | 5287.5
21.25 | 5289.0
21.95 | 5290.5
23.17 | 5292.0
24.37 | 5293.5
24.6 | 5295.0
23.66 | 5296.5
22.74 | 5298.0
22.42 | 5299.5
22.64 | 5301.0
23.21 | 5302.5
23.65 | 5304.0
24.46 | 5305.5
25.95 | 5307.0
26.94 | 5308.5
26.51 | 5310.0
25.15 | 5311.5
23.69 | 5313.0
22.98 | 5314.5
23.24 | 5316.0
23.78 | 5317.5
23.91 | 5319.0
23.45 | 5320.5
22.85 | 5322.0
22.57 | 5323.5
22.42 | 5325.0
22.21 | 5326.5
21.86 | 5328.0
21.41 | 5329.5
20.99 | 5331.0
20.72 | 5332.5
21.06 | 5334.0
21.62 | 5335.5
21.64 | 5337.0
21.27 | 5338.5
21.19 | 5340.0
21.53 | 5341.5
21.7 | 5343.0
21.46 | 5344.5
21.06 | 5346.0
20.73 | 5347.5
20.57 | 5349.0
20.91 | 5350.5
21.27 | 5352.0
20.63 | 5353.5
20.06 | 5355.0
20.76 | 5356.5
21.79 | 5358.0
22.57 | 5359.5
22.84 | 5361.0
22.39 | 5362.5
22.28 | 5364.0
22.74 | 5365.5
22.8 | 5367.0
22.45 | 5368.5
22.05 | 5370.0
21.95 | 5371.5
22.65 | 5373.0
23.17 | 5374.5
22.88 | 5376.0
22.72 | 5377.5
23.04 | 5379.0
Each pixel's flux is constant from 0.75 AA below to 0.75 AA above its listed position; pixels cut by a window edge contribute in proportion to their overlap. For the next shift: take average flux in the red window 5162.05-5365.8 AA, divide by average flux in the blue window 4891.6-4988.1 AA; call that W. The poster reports 1.3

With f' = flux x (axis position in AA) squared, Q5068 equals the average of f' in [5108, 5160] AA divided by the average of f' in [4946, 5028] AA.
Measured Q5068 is 1.2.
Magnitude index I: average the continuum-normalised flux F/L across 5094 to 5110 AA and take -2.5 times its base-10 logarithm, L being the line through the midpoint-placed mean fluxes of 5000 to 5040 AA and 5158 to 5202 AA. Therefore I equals -0.05 mag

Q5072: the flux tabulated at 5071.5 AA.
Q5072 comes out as 21.8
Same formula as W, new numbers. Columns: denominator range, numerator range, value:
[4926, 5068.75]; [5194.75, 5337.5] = 1.25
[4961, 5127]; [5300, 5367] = 1.16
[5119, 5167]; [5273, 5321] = 1.13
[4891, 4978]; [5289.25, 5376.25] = 1.37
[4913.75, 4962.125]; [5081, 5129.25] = 1.29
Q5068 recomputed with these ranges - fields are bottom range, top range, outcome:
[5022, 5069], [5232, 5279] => 1.32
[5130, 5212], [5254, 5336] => 1.14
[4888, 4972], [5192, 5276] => 1.49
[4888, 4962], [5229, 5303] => 1.62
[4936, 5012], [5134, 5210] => 1.31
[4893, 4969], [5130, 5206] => 1.44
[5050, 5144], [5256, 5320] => 1.22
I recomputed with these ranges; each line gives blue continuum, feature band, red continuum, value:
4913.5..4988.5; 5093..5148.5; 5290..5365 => -0.11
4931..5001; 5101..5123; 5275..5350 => -0.09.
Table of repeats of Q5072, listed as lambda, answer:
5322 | 22.85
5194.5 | 19.74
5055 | 17.7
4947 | 14.69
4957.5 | 17.27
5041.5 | 19.18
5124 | 20.71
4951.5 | 17.66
